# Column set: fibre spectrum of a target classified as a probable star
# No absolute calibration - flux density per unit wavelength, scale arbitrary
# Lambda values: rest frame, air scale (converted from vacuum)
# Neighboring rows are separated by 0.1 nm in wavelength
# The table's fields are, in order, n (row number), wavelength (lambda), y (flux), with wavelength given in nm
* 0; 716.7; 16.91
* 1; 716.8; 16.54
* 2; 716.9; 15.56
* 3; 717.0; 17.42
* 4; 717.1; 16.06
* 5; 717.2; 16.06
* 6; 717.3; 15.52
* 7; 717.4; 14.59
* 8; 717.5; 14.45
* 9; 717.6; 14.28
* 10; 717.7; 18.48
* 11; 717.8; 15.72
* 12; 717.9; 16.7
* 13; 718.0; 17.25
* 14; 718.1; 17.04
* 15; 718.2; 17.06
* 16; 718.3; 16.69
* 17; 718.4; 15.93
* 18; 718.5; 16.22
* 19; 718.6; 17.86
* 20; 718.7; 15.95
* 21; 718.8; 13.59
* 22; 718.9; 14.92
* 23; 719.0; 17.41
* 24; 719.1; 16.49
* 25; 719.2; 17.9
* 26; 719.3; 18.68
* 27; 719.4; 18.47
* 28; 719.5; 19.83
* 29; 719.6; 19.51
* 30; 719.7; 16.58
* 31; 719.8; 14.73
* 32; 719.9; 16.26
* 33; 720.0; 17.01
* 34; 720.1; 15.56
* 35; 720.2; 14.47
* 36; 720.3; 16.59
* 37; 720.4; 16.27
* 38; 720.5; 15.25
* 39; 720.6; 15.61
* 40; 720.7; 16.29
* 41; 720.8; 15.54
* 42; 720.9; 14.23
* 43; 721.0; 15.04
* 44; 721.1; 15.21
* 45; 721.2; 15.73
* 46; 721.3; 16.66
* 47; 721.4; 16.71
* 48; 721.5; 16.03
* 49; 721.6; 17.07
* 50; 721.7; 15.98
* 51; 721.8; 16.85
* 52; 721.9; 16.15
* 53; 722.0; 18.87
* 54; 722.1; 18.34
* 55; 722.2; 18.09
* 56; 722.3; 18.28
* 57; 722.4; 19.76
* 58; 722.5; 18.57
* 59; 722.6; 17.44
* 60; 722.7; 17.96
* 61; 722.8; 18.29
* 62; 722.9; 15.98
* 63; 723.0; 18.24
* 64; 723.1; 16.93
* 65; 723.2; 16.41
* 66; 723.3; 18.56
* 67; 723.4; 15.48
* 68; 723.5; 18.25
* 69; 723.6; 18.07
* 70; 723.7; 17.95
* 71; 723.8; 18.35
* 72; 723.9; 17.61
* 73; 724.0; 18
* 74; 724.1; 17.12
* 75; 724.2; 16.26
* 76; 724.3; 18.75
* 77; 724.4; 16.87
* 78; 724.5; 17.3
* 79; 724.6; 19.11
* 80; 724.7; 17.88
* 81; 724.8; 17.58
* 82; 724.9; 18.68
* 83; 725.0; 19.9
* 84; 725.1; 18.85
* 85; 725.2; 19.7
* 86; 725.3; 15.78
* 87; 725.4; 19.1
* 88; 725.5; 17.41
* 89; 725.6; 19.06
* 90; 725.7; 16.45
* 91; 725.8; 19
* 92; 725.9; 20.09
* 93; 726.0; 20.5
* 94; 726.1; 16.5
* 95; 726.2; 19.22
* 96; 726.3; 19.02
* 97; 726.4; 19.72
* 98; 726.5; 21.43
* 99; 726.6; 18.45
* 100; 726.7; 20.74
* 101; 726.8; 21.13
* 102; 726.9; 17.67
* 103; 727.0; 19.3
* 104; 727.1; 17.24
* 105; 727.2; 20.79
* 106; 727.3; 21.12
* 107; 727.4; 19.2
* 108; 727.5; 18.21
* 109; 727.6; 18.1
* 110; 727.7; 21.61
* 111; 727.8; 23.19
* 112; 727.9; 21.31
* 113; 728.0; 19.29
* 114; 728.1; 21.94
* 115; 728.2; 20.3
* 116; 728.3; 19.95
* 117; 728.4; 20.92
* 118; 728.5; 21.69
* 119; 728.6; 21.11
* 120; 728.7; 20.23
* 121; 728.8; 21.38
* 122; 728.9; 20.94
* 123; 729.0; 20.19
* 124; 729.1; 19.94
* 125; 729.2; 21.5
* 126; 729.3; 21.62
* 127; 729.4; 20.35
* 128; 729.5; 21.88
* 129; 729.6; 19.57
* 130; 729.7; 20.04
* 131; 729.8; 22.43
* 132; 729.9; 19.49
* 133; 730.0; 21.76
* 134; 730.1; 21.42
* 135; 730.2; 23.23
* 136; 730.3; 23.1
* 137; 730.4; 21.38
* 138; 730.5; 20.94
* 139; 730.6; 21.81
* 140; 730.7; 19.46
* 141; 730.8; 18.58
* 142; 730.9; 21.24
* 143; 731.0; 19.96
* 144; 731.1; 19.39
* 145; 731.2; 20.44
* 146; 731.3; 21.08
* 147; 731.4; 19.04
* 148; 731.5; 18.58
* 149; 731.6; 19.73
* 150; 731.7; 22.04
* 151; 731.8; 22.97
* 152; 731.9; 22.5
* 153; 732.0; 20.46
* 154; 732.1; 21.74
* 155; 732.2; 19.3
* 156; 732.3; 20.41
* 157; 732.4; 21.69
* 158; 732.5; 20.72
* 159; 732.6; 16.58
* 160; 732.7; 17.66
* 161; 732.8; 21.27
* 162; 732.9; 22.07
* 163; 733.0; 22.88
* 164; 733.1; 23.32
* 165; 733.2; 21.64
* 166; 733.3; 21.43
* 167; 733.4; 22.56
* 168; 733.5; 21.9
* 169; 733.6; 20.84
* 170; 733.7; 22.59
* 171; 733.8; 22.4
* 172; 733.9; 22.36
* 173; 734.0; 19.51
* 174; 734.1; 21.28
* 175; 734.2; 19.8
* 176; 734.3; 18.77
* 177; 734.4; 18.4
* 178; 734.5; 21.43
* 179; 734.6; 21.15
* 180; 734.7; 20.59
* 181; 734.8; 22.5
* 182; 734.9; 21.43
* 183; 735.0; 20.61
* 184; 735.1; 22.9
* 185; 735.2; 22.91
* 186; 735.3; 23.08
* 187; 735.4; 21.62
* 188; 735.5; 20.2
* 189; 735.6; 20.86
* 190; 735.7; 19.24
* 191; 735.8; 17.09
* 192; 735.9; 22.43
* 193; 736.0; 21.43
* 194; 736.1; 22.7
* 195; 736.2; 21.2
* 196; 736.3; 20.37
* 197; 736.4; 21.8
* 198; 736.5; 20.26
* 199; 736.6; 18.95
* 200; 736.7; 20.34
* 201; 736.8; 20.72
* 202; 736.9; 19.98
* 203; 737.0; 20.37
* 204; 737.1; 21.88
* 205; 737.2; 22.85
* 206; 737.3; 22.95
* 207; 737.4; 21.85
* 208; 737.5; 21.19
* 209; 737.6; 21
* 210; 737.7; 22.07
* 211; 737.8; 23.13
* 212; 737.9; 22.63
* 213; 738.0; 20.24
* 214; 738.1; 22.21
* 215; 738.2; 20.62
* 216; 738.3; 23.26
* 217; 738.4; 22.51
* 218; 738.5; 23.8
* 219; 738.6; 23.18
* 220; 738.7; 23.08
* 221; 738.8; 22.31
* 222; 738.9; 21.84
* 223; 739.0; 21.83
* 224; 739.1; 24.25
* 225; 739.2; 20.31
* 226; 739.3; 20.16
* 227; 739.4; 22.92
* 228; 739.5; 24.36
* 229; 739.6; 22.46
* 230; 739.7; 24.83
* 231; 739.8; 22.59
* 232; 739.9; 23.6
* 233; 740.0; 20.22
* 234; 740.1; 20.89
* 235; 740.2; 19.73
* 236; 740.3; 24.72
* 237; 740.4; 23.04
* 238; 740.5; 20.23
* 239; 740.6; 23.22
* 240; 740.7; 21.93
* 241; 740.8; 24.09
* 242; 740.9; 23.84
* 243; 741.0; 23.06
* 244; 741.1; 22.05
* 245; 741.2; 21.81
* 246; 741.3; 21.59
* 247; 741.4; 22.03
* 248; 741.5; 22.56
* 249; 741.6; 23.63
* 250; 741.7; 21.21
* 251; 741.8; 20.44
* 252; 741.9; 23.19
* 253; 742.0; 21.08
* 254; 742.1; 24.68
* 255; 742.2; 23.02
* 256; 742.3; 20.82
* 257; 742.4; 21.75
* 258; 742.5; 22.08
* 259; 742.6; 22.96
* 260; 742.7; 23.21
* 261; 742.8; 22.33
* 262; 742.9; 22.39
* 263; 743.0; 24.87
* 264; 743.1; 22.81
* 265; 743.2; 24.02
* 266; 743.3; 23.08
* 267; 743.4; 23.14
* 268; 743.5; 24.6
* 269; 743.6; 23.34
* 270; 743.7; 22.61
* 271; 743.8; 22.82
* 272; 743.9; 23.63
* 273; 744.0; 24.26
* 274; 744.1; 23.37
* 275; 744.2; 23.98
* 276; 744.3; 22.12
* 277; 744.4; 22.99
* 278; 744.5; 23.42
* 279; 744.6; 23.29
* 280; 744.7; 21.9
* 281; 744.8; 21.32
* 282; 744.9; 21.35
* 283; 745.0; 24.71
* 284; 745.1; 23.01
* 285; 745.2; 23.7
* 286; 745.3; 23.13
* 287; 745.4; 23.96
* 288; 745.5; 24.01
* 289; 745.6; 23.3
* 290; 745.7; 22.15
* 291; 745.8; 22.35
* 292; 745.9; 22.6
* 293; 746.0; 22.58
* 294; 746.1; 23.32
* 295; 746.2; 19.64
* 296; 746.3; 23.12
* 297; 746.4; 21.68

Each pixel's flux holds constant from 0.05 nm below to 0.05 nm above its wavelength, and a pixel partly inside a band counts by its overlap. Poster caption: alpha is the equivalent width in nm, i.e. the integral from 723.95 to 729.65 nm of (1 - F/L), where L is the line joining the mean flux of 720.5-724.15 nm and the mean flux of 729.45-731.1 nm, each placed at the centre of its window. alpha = -0.06 nm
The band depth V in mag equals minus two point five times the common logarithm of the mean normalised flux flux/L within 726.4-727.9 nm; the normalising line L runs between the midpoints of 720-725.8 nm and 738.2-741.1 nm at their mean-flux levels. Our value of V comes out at -0.07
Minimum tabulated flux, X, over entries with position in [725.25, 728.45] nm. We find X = 15.78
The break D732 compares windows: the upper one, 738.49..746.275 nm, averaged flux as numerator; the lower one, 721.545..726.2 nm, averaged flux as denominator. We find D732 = 1.27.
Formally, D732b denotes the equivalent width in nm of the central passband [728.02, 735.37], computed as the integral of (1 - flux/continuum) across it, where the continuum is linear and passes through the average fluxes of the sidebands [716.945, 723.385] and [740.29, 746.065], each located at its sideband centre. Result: -0.459 nm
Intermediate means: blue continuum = 16.7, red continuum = 22.8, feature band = 21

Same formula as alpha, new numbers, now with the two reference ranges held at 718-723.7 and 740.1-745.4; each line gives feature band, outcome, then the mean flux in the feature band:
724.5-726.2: -0.04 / 18.5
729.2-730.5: -0.14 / 21.3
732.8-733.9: -0.10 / 22.1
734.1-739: -0.06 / 21.4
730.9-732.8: -0.05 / 20.3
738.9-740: -0.04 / 22.6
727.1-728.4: -0.11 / 20.3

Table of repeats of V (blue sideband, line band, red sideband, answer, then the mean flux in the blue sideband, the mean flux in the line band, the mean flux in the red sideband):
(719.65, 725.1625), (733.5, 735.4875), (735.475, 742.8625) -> -0.04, 17.1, 21.3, 21.9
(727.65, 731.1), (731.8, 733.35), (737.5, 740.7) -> 0.02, 21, 21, 22.3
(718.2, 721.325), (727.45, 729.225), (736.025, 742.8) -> -0.10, 16.3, 20.6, 22.1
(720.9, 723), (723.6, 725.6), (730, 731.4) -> 0.01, 17.1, 18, 20.9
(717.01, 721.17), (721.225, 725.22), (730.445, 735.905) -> 0.00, 16.3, 17.7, 20.8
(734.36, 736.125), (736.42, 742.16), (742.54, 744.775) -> 0.00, 21.1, 22.1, 23.2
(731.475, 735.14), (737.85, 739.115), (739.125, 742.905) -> -0.02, 21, 22.4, 22.4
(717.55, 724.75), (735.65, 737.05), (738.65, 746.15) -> 0.03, 17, 20.5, 22.7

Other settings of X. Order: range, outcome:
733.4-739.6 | 17.09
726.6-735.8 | 16.58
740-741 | 19.73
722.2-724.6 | 15.48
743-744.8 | 21.32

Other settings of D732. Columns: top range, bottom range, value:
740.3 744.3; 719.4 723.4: 1.35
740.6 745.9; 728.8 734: 1.09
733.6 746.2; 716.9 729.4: 1.24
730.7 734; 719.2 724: 1.23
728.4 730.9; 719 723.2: 1.24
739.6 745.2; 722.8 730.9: 1.17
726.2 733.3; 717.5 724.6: 1.22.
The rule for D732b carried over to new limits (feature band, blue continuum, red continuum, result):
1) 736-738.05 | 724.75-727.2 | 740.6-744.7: 0.018 nm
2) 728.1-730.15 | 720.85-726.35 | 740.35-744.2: -0.181 nm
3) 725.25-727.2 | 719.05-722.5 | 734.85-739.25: -0.051 nm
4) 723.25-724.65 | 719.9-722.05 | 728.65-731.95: -0.008 nm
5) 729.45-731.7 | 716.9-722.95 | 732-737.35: -0.102 nm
